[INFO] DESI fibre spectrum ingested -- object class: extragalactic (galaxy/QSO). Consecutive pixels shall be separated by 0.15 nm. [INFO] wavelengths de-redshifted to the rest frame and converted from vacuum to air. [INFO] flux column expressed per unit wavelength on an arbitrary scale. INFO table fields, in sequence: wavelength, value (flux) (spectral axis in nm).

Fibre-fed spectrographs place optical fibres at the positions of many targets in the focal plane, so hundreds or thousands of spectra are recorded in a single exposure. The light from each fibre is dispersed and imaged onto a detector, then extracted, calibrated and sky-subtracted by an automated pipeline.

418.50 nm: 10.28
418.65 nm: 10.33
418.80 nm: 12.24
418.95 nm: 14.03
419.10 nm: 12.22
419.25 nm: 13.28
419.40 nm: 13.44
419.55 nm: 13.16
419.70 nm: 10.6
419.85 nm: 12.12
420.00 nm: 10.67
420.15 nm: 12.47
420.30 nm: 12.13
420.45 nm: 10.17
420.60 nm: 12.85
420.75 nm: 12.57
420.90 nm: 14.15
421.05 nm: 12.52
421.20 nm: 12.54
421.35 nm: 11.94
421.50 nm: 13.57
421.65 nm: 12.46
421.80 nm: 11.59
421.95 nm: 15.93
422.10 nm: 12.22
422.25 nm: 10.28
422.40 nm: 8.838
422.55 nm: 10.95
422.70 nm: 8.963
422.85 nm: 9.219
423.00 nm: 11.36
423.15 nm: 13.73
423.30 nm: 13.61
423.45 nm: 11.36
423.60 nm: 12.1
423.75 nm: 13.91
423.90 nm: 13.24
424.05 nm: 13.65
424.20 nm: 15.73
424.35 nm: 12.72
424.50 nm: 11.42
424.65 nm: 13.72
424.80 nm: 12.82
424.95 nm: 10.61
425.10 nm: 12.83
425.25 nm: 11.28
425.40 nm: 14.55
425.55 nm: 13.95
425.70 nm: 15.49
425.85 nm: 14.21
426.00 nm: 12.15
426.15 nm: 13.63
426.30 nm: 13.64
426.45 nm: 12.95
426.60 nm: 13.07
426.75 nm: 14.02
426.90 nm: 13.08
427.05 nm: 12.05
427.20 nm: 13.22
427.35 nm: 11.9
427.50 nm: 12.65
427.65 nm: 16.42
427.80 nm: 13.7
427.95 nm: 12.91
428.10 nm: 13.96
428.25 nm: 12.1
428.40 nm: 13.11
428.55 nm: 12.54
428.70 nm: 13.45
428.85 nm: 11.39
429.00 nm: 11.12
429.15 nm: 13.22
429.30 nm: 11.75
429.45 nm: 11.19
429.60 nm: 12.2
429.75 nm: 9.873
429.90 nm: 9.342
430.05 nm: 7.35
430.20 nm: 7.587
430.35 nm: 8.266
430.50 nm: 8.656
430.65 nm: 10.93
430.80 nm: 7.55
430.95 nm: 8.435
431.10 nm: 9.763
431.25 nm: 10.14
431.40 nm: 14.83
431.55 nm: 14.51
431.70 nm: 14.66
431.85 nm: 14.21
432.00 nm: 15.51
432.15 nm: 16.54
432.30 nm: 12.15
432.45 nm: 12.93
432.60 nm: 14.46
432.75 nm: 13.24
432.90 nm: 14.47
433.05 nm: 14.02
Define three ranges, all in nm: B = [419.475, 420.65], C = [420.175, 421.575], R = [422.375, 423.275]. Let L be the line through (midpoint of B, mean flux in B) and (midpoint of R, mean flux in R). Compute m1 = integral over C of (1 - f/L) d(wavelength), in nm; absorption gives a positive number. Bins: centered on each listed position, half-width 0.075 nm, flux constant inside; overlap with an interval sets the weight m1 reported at -0.13 nm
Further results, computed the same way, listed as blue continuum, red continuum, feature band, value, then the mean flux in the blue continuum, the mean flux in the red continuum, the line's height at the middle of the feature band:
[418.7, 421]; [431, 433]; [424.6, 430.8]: 0.44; 12.4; 13.6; 13.2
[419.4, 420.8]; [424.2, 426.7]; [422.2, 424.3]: 0.12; 11.9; 13.2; 12.7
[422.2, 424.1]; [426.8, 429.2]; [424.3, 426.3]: -0.14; 11.6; 12.9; 12.2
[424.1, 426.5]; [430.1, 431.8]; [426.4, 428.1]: -0.14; 13.2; 10.5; 12.3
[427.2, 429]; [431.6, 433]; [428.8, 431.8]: 0.66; 13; 14.2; 13.7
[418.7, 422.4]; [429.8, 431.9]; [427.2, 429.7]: -0.43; 12.4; 10.4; 10.9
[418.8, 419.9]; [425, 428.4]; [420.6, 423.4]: 0.19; 12.7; 13.3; 12.9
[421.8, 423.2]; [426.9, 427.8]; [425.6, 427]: -0.08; 11.2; 13.3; 12.8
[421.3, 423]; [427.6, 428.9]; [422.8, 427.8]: -0.28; 11.4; 13.3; 12.4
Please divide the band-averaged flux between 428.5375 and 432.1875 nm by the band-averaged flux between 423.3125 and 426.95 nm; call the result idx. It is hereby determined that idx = 0.86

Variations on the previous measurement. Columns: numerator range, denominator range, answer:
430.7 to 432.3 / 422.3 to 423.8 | 1.11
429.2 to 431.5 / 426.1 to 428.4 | 0.75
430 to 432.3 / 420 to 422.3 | 0.91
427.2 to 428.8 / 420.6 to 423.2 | 1.11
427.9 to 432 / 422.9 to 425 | 0.89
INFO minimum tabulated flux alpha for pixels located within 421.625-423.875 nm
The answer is 8.838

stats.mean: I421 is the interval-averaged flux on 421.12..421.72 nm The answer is 12.6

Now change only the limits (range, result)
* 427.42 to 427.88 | 14.2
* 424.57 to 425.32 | 12.3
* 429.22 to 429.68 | 11.7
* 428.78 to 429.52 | 11.7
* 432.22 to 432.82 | 13.2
